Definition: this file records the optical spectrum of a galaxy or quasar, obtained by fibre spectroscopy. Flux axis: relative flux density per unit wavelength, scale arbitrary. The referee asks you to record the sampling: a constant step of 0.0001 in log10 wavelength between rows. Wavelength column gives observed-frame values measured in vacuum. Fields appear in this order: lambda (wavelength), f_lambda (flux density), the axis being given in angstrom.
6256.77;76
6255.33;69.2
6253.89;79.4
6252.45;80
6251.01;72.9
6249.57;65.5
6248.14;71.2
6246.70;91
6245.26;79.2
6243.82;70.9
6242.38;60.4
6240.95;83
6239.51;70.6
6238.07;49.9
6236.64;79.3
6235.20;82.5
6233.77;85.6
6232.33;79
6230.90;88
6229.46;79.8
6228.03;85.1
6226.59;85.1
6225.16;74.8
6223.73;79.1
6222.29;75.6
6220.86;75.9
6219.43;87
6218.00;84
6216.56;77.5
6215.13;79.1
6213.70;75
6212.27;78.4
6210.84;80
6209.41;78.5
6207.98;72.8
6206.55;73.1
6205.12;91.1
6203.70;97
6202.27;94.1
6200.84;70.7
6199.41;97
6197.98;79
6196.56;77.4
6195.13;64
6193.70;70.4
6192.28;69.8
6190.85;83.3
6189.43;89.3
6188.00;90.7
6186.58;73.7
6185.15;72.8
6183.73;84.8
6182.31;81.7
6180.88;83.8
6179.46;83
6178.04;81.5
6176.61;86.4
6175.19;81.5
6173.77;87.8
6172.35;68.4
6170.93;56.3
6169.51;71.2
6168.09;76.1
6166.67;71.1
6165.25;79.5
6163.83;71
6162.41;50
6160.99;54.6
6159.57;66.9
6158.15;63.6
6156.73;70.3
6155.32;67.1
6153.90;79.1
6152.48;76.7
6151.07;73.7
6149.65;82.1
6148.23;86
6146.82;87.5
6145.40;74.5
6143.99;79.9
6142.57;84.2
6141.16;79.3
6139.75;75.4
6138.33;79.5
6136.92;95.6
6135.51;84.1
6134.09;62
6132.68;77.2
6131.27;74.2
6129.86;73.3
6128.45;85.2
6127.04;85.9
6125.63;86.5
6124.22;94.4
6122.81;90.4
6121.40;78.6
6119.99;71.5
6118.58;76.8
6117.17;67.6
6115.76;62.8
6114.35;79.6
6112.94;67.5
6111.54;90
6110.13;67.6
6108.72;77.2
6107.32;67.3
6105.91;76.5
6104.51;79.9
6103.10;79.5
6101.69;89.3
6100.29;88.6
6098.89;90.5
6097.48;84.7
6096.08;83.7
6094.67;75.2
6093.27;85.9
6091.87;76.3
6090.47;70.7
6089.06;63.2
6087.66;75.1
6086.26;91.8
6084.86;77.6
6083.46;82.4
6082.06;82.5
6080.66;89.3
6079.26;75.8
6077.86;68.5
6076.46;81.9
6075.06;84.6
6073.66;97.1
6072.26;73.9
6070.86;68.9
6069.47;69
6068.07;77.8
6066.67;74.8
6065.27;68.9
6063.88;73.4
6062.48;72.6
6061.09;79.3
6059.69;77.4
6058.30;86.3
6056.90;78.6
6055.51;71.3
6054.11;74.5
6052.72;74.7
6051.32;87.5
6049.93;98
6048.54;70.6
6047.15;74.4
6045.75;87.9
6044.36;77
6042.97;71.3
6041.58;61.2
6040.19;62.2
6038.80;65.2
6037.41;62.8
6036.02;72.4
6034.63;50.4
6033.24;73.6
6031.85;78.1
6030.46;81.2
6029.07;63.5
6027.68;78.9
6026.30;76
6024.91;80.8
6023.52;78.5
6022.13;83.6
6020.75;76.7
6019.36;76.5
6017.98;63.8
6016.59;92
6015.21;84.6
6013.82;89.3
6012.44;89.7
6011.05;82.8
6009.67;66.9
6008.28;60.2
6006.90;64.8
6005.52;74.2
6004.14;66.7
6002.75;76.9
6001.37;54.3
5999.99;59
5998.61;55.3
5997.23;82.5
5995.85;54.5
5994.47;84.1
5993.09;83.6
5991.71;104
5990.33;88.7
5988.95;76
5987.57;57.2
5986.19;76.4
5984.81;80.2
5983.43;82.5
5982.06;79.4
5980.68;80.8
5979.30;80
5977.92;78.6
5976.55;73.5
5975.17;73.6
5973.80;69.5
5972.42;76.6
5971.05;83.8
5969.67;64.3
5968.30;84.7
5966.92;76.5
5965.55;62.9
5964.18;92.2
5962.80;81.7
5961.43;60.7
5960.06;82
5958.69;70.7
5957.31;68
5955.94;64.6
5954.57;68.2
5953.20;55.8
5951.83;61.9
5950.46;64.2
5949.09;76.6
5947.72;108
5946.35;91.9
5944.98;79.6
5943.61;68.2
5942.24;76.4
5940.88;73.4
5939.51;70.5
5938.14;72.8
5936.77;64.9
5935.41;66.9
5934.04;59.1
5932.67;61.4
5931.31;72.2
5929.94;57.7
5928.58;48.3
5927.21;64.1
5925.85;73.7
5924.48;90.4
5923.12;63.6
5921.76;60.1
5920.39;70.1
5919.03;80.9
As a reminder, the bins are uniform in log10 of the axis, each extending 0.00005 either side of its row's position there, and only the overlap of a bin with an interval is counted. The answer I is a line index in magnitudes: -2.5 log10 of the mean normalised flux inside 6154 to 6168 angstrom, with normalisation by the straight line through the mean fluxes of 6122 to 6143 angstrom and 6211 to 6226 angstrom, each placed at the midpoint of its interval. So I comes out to 0.20 mag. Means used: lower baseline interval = 81.8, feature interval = 67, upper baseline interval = 78.8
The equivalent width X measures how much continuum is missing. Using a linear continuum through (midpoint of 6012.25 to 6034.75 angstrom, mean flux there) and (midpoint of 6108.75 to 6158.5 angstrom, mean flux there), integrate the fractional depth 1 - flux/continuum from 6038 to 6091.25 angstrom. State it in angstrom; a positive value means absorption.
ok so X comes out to 0.8 angstrom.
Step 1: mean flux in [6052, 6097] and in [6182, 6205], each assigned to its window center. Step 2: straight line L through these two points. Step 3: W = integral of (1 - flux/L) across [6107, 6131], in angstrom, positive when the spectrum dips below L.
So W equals 0.3 angstrom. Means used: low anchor 77.6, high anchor 81.3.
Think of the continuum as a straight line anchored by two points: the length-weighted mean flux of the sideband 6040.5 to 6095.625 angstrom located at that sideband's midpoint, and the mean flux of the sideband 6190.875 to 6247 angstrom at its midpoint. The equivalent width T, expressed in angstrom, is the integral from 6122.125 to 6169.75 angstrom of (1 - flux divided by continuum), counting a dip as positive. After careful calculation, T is 0.8 angstrom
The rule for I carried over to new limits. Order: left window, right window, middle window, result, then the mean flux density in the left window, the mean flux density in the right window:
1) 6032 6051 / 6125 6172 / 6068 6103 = -0.100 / 71.9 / 75.1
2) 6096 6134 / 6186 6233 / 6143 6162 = 0.084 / 79.2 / 80.5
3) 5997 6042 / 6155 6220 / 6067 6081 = -0.064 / 72.2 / 77.1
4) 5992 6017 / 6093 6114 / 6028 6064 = 0.033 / 73.7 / 80.1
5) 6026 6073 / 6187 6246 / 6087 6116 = -0.034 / 73.9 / 79.1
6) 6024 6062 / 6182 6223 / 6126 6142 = -0.024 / 74.6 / 80.1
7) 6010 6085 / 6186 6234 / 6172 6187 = -0.014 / 76.8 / 80.6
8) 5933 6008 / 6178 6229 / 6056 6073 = 0.018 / 73.6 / 80.4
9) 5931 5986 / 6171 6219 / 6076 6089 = -0.033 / 74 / 80.2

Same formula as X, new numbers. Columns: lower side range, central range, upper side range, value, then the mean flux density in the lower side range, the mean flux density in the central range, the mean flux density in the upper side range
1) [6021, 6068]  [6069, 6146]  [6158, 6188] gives -4.8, 74.8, 79.1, 74.2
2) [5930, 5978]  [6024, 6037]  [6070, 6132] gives 0.6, 72.8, 72.6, 79.3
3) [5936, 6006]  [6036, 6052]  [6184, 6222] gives 0.4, 74.4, 74.3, 80.1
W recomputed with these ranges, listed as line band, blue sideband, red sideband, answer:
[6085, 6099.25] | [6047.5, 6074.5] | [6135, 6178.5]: -0.5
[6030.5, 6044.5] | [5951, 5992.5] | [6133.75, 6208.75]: 1.5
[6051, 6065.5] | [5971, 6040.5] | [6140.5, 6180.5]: -0.4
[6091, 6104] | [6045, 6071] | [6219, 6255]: -1.1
